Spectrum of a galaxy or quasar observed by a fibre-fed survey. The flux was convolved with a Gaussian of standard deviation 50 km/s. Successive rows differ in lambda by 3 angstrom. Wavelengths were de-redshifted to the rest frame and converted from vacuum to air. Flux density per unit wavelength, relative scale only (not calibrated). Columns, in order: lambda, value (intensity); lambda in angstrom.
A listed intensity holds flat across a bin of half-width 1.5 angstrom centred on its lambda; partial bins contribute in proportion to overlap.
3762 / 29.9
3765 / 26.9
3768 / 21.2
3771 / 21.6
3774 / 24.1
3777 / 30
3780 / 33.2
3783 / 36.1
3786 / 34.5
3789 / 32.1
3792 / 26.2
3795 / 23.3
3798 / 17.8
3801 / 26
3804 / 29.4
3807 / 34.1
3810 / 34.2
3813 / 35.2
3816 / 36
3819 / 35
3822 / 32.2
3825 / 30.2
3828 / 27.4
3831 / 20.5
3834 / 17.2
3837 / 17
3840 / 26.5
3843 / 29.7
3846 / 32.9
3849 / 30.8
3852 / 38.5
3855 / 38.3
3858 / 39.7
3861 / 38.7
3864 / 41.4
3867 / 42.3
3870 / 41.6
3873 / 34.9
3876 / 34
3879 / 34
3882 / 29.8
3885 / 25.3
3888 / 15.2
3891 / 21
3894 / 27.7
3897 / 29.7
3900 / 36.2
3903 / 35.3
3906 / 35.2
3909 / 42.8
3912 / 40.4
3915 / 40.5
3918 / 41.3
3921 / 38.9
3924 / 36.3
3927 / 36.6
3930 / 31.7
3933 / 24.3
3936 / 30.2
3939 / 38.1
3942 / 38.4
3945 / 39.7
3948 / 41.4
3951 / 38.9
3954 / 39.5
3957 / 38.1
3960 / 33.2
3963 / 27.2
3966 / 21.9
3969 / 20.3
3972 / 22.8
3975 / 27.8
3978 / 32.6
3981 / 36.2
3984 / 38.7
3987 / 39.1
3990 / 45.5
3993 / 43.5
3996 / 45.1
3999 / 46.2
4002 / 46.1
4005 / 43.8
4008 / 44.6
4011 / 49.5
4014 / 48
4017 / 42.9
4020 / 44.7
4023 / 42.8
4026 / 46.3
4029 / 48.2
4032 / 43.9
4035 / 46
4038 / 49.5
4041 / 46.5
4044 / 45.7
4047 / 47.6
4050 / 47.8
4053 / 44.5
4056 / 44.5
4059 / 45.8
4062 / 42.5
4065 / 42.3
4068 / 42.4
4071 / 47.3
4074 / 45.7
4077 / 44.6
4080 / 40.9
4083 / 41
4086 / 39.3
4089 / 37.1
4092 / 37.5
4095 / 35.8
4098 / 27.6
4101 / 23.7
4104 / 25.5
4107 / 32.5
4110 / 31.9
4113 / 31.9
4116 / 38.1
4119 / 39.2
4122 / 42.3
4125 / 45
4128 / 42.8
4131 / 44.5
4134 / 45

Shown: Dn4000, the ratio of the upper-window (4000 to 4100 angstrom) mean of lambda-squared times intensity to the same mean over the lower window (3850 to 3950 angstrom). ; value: 1.3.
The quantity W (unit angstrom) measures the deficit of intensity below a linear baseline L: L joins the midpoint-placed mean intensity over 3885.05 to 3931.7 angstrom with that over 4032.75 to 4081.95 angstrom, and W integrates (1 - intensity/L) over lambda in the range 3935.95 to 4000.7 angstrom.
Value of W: 4.2 angstrom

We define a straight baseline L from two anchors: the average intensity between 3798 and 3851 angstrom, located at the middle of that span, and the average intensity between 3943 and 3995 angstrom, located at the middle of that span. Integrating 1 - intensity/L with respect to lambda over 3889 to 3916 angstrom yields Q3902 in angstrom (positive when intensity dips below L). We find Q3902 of -1.5 angstrom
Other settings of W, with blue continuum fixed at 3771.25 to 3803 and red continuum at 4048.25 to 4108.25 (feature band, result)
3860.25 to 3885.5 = -3.8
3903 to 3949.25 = -4.8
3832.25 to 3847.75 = 2.8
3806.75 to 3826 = -3.1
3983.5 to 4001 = -3.5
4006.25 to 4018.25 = -3.0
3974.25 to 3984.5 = 0.5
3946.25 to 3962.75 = -1.3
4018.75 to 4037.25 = -3.9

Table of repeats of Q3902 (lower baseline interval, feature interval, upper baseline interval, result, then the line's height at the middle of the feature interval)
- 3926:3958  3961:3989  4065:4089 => 5.8 angstrom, 37.6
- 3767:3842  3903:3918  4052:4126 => -3.5 angstrom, 32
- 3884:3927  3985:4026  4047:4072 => -4.0 angstrom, 40.8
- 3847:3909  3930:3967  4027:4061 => 4.5 angstrom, 39.1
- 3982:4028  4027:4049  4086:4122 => -3.3 angstrom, 40.8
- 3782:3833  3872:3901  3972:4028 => 5.2 angstrom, 34.8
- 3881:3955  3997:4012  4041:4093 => -2.4 angstrom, 39.6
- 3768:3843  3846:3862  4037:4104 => -3.2 angstrom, 30.6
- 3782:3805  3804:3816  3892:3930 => -2.0 angstrom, 29.1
